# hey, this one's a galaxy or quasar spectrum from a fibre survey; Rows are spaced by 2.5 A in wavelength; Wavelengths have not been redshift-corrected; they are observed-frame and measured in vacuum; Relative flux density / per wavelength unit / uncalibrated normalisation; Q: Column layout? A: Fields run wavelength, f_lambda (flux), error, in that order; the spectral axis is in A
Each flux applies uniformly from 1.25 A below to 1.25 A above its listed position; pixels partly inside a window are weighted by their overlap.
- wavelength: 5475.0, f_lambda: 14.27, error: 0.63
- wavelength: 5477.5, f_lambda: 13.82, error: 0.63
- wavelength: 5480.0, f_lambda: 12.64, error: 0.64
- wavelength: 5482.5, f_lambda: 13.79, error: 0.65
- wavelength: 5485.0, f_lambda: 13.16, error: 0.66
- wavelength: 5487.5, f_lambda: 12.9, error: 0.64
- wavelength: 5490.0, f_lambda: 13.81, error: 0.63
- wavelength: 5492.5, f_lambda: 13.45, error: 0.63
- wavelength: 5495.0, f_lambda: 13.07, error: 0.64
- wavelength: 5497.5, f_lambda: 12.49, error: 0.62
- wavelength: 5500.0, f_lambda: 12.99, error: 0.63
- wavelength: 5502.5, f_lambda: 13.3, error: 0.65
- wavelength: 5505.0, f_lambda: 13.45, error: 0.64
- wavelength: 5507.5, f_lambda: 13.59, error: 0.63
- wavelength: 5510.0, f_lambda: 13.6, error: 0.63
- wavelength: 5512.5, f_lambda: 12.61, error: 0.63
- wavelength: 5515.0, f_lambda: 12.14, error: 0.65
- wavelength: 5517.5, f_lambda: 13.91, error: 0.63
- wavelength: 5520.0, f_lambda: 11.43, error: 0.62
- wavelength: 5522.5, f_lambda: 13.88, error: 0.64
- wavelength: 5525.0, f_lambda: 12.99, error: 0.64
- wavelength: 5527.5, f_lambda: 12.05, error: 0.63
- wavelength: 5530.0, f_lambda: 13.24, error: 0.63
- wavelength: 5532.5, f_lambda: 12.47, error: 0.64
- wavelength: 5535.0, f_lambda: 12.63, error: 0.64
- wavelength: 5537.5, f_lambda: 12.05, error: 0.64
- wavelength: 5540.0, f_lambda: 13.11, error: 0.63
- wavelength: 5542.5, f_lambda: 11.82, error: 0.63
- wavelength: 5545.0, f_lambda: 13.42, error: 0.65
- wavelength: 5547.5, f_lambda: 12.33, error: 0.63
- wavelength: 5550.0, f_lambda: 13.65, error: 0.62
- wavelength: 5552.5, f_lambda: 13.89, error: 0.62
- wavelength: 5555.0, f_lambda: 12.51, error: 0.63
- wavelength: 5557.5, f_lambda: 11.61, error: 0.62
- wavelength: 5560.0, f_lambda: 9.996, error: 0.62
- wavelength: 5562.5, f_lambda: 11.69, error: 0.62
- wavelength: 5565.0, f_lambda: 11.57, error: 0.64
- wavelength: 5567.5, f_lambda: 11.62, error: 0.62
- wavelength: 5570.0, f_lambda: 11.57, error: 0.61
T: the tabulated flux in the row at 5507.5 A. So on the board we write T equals 13.59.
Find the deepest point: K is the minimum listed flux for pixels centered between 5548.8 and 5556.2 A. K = 12.51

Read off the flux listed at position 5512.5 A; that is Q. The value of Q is 12.61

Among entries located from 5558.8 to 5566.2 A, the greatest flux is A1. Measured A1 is 11.69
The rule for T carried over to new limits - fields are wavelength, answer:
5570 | 11.57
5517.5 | 13.91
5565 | 11.57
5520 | 11.43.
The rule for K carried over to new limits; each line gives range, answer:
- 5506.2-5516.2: 12.14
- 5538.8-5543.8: 11.82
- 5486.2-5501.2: 12.49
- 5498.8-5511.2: 12.99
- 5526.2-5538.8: 12.05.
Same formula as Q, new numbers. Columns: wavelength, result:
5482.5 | 13.79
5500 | 12.99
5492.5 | 13.45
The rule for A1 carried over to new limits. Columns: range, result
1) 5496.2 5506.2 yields 13.45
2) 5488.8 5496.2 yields 13.81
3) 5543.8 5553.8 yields 13.89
